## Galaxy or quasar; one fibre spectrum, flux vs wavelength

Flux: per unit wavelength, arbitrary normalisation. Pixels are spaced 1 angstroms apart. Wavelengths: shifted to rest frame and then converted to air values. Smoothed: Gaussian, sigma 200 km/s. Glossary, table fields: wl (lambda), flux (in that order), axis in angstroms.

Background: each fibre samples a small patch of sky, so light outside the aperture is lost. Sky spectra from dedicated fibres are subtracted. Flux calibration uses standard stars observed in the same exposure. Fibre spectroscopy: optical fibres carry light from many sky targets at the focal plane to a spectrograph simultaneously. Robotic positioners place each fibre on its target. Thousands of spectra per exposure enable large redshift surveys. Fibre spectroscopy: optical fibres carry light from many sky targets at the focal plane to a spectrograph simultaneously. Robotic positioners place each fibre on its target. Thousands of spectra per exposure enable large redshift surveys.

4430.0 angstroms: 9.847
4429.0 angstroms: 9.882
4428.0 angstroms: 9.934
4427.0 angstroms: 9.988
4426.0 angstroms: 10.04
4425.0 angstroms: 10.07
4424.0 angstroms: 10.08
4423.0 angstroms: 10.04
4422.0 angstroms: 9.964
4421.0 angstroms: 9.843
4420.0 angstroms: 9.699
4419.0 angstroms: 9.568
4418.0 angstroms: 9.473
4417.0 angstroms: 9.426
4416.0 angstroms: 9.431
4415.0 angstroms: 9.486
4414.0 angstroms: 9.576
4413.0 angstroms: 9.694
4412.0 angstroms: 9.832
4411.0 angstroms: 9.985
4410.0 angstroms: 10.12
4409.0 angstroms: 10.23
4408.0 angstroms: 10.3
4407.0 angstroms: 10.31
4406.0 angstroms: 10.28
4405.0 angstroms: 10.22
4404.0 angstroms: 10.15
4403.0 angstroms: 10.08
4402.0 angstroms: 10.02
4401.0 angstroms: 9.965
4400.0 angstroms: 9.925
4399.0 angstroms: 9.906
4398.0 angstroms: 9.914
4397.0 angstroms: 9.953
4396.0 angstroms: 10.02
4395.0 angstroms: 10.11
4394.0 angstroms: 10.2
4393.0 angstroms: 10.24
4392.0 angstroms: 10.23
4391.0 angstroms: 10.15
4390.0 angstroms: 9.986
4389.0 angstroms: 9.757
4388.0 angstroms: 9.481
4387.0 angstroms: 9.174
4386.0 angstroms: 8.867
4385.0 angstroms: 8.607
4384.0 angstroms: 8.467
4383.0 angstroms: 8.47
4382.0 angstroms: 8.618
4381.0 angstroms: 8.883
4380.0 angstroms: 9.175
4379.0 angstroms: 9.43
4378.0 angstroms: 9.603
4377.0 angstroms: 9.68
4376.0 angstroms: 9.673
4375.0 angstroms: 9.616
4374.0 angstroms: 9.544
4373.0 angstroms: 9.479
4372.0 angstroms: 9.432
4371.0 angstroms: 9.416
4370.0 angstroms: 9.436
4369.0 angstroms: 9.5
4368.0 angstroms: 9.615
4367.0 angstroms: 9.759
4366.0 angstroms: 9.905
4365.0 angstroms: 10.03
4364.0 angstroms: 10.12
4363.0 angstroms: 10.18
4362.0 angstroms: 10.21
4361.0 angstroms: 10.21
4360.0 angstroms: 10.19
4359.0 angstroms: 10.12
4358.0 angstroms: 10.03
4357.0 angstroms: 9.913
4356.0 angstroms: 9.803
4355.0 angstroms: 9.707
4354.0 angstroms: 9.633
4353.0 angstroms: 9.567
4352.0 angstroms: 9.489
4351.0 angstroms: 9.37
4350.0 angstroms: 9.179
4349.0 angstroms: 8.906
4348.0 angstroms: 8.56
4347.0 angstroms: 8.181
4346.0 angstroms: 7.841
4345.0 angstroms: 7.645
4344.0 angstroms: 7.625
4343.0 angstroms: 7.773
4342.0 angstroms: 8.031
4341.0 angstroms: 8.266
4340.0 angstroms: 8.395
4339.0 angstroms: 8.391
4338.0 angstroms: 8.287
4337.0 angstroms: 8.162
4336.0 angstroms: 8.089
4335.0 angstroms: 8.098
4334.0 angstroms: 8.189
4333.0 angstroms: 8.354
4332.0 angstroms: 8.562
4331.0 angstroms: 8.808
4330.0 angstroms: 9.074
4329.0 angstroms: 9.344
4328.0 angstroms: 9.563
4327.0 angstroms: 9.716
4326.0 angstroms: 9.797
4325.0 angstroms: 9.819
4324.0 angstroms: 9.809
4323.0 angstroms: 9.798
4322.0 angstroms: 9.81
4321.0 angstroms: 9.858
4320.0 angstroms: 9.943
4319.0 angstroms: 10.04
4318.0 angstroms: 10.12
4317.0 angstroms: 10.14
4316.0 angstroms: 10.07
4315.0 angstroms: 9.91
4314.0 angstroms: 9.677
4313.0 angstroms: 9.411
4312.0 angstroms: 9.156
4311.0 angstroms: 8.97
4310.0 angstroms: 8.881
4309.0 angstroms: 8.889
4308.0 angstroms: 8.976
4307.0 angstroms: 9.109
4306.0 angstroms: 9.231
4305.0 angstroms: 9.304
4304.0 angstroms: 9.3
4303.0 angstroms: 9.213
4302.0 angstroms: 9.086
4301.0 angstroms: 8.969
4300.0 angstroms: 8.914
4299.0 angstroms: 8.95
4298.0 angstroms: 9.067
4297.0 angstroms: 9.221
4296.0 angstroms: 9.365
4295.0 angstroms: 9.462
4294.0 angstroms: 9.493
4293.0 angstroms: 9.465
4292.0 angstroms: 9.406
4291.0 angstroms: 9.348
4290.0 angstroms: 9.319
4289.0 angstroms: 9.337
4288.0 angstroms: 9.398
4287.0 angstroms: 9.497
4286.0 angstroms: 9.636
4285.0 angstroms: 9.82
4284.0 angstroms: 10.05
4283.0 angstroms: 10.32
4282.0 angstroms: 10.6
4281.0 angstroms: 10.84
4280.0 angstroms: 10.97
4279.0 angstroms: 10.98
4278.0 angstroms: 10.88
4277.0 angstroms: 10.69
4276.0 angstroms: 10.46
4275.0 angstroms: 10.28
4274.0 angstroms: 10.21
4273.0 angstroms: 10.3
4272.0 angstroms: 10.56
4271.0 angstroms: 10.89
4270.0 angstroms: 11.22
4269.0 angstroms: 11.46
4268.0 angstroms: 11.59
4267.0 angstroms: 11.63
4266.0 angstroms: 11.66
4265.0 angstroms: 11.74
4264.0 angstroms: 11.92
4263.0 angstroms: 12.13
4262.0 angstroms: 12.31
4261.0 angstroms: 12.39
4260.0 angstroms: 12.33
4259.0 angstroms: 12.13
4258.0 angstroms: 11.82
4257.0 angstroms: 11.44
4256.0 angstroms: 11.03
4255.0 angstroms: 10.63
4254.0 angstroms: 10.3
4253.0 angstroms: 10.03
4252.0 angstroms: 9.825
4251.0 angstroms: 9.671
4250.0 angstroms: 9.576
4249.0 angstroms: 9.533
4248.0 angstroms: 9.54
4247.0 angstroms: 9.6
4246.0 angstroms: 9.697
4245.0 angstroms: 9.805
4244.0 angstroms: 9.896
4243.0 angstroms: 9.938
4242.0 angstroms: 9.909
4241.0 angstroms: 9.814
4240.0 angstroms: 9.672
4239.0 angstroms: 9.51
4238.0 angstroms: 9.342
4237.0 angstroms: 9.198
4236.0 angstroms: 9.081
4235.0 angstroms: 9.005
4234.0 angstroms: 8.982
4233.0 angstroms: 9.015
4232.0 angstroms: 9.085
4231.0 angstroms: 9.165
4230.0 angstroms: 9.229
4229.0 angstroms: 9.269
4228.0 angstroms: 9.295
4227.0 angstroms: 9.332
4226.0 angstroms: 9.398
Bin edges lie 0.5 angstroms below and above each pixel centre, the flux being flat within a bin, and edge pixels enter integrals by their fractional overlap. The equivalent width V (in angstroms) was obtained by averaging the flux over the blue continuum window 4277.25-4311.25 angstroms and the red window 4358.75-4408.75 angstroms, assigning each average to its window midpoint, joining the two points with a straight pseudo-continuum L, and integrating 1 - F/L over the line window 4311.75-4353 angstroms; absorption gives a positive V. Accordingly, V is 2.6 angstroms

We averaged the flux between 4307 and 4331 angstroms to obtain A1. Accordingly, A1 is 9.57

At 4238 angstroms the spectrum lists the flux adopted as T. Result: 9.342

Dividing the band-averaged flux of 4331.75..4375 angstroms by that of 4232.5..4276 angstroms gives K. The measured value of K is 0.87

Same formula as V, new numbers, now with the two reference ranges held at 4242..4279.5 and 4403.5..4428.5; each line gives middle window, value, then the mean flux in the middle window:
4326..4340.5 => 2.4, 8.68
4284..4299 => 1.7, 9.42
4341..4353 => 2.1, 8.46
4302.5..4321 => 1.8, 9.47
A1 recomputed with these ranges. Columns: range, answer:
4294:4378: 9.27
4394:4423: 9.92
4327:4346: 8.39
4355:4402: 9.68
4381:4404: 9.64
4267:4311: 9.85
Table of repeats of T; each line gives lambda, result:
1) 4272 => 10.56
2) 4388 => 9.481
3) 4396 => 10.02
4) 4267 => 11.63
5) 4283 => 10.32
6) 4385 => 8.607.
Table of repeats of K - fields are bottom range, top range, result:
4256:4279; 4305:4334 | 0.83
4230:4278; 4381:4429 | 0.94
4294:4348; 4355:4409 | 1.08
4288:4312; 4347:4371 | 1.05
